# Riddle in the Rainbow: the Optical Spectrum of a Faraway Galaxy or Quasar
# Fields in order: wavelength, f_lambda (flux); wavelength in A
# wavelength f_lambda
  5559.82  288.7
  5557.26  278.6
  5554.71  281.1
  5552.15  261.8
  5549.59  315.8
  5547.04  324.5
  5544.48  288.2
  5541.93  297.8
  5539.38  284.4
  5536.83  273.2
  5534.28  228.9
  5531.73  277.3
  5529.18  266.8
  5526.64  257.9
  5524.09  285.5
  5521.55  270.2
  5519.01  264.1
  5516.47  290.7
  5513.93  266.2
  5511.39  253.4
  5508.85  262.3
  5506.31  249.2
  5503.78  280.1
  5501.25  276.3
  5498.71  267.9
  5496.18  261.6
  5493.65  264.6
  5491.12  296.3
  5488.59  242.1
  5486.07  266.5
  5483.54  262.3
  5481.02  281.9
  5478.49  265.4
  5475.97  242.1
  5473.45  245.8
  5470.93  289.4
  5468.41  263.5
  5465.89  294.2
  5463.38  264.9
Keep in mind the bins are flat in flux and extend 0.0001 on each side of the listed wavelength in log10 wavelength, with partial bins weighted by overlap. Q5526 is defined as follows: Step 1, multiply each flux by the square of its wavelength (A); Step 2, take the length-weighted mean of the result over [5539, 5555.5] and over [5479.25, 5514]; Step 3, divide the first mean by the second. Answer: 1.12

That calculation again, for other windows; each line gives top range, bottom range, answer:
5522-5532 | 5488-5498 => 1.03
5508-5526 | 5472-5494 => 1.04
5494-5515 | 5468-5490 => 1.02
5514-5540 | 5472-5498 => 1.04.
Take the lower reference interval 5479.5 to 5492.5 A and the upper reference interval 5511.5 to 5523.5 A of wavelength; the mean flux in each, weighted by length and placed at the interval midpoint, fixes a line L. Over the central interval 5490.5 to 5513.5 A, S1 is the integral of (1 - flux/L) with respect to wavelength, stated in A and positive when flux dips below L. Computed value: 0.31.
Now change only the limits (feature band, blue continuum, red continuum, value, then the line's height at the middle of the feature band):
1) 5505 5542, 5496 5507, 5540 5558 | 1.61 A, 280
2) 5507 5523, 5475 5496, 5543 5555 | 0.68 A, 279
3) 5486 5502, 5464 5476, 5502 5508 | -0.05 A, 267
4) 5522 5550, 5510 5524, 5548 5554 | 0.10 A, 281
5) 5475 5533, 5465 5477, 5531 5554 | 1.45 A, 274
